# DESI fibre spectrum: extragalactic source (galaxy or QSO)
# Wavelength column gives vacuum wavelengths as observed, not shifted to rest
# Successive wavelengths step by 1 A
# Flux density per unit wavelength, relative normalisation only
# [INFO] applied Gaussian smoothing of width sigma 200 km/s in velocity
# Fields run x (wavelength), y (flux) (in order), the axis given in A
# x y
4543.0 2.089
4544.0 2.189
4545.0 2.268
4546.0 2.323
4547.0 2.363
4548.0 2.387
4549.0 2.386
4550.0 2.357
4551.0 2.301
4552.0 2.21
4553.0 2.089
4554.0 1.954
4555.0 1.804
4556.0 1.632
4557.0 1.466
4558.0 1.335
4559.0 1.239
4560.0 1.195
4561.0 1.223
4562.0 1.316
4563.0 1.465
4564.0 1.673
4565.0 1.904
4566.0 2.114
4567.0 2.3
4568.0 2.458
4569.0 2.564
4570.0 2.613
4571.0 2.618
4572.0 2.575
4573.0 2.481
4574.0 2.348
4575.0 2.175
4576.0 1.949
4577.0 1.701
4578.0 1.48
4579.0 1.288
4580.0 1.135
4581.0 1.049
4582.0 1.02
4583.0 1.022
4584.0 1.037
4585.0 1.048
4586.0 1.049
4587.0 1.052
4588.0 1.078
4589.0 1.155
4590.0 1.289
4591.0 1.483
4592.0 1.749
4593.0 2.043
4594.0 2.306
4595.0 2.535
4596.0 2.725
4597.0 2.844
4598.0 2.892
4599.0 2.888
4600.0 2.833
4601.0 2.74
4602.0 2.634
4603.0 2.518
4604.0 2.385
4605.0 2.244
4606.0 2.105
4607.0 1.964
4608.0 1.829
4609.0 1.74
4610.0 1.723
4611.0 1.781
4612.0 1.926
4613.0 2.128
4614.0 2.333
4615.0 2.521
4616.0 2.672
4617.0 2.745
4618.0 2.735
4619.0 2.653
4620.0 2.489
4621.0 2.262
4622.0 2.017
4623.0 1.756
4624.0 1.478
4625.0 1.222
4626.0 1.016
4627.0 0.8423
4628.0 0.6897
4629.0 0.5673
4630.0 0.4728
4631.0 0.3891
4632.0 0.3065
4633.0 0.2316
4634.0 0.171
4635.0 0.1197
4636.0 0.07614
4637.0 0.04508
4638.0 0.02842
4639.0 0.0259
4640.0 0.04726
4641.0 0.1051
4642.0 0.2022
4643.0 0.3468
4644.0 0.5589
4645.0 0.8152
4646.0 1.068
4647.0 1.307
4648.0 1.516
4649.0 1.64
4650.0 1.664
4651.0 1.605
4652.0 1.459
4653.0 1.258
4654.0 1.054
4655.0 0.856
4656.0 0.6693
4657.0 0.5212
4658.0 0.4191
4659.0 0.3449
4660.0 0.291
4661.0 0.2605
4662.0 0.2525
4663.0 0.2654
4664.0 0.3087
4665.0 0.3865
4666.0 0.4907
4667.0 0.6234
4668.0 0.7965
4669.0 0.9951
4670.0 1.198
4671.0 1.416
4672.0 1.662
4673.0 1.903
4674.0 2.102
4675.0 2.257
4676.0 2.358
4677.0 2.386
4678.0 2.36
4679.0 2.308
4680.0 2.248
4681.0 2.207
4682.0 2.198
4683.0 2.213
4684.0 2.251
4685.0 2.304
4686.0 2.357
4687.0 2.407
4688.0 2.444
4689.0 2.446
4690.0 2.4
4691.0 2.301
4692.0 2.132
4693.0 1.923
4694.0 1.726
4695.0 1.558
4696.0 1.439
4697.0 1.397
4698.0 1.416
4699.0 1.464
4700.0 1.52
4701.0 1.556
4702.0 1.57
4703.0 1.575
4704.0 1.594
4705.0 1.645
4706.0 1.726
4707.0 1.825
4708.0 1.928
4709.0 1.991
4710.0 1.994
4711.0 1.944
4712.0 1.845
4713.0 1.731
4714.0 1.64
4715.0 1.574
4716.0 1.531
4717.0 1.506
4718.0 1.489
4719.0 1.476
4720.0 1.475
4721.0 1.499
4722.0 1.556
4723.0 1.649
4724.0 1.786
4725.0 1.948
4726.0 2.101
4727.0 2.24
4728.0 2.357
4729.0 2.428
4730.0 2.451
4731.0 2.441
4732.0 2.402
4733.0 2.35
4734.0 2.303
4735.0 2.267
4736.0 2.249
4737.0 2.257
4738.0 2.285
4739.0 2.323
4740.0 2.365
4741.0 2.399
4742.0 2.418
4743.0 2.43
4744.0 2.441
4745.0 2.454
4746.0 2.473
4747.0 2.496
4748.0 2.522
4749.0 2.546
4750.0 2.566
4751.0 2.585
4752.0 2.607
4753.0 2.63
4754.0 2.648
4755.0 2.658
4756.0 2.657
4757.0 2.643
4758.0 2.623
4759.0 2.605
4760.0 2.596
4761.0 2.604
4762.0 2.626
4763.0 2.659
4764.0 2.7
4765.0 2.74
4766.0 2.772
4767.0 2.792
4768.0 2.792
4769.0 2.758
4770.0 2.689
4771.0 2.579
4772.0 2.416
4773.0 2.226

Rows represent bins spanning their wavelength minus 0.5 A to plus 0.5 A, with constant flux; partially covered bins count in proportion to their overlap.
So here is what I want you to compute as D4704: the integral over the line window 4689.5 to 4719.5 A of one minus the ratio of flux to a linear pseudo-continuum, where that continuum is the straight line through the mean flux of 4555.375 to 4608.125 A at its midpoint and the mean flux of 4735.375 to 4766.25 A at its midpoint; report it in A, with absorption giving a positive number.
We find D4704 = 8.1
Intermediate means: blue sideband 1.88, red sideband 2.53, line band 1.71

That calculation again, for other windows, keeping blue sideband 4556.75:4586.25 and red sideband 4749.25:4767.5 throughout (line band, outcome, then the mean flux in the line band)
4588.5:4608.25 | -4.5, 2.26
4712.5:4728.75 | 4.8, 1.73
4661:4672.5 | 7.6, 0.741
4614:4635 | 5.4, 1.45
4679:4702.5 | 3.2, 1.98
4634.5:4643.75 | 8.7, 0.123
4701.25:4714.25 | 3.4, 1.77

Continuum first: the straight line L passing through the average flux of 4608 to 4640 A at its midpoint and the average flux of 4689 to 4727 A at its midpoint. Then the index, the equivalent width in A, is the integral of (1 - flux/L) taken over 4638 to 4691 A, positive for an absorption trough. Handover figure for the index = 8.7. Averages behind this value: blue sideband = 1.32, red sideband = 1.73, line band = 1.3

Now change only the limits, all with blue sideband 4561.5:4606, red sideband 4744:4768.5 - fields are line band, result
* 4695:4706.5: 4.2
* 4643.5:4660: 8.9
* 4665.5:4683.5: 4.3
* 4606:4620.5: -1.1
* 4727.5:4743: 1.1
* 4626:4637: 8.9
